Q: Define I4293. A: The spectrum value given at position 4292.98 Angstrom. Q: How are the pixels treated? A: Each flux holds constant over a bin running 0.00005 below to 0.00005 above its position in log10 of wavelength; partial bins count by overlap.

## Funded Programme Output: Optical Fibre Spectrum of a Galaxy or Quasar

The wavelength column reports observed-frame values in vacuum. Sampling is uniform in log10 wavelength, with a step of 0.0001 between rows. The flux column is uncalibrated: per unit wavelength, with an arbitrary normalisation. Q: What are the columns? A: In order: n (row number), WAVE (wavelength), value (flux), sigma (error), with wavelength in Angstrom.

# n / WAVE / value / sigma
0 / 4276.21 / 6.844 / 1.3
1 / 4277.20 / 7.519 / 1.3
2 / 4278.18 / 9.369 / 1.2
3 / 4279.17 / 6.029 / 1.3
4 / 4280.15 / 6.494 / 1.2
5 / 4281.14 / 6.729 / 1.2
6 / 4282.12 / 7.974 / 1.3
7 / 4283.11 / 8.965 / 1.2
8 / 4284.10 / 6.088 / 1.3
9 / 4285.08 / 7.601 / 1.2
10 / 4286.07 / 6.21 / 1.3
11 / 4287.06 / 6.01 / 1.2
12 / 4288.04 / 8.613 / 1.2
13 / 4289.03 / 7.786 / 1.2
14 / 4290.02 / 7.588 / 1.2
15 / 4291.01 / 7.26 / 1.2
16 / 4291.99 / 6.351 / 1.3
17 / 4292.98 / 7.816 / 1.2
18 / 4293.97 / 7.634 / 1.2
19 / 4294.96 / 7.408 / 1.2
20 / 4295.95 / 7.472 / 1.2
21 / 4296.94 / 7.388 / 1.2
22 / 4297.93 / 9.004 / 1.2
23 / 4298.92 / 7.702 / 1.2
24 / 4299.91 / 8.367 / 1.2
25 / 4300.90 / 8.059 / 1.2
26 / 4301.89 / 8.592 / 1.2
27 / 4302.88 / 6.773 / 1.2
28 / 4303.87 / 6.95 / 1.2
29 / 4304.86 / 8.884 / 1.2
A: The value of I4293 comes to 7.816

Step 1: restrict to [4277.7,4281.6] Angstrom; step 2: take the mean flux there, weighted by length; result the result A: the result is 7.14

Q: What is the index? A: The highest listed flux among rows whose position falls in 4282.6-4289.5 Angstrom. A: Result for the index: 8.965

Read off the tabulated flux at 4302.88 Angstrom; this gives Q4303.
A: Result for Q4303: 6.773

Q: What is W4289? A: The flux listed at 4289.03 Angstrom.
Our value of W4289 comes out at 7.786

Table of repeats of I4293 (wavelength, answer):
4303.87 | 6.95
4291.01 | 7.26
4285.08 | 7.601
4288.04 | 8.613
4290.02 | 7.588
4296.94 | 7.388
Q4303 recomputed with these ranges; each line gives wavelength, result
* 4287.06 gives 6.01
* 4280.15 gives 6.494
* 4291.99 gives 6.351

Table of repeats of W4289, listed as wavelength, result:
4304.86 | 8.884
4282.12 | 7.974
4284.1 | 6.088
